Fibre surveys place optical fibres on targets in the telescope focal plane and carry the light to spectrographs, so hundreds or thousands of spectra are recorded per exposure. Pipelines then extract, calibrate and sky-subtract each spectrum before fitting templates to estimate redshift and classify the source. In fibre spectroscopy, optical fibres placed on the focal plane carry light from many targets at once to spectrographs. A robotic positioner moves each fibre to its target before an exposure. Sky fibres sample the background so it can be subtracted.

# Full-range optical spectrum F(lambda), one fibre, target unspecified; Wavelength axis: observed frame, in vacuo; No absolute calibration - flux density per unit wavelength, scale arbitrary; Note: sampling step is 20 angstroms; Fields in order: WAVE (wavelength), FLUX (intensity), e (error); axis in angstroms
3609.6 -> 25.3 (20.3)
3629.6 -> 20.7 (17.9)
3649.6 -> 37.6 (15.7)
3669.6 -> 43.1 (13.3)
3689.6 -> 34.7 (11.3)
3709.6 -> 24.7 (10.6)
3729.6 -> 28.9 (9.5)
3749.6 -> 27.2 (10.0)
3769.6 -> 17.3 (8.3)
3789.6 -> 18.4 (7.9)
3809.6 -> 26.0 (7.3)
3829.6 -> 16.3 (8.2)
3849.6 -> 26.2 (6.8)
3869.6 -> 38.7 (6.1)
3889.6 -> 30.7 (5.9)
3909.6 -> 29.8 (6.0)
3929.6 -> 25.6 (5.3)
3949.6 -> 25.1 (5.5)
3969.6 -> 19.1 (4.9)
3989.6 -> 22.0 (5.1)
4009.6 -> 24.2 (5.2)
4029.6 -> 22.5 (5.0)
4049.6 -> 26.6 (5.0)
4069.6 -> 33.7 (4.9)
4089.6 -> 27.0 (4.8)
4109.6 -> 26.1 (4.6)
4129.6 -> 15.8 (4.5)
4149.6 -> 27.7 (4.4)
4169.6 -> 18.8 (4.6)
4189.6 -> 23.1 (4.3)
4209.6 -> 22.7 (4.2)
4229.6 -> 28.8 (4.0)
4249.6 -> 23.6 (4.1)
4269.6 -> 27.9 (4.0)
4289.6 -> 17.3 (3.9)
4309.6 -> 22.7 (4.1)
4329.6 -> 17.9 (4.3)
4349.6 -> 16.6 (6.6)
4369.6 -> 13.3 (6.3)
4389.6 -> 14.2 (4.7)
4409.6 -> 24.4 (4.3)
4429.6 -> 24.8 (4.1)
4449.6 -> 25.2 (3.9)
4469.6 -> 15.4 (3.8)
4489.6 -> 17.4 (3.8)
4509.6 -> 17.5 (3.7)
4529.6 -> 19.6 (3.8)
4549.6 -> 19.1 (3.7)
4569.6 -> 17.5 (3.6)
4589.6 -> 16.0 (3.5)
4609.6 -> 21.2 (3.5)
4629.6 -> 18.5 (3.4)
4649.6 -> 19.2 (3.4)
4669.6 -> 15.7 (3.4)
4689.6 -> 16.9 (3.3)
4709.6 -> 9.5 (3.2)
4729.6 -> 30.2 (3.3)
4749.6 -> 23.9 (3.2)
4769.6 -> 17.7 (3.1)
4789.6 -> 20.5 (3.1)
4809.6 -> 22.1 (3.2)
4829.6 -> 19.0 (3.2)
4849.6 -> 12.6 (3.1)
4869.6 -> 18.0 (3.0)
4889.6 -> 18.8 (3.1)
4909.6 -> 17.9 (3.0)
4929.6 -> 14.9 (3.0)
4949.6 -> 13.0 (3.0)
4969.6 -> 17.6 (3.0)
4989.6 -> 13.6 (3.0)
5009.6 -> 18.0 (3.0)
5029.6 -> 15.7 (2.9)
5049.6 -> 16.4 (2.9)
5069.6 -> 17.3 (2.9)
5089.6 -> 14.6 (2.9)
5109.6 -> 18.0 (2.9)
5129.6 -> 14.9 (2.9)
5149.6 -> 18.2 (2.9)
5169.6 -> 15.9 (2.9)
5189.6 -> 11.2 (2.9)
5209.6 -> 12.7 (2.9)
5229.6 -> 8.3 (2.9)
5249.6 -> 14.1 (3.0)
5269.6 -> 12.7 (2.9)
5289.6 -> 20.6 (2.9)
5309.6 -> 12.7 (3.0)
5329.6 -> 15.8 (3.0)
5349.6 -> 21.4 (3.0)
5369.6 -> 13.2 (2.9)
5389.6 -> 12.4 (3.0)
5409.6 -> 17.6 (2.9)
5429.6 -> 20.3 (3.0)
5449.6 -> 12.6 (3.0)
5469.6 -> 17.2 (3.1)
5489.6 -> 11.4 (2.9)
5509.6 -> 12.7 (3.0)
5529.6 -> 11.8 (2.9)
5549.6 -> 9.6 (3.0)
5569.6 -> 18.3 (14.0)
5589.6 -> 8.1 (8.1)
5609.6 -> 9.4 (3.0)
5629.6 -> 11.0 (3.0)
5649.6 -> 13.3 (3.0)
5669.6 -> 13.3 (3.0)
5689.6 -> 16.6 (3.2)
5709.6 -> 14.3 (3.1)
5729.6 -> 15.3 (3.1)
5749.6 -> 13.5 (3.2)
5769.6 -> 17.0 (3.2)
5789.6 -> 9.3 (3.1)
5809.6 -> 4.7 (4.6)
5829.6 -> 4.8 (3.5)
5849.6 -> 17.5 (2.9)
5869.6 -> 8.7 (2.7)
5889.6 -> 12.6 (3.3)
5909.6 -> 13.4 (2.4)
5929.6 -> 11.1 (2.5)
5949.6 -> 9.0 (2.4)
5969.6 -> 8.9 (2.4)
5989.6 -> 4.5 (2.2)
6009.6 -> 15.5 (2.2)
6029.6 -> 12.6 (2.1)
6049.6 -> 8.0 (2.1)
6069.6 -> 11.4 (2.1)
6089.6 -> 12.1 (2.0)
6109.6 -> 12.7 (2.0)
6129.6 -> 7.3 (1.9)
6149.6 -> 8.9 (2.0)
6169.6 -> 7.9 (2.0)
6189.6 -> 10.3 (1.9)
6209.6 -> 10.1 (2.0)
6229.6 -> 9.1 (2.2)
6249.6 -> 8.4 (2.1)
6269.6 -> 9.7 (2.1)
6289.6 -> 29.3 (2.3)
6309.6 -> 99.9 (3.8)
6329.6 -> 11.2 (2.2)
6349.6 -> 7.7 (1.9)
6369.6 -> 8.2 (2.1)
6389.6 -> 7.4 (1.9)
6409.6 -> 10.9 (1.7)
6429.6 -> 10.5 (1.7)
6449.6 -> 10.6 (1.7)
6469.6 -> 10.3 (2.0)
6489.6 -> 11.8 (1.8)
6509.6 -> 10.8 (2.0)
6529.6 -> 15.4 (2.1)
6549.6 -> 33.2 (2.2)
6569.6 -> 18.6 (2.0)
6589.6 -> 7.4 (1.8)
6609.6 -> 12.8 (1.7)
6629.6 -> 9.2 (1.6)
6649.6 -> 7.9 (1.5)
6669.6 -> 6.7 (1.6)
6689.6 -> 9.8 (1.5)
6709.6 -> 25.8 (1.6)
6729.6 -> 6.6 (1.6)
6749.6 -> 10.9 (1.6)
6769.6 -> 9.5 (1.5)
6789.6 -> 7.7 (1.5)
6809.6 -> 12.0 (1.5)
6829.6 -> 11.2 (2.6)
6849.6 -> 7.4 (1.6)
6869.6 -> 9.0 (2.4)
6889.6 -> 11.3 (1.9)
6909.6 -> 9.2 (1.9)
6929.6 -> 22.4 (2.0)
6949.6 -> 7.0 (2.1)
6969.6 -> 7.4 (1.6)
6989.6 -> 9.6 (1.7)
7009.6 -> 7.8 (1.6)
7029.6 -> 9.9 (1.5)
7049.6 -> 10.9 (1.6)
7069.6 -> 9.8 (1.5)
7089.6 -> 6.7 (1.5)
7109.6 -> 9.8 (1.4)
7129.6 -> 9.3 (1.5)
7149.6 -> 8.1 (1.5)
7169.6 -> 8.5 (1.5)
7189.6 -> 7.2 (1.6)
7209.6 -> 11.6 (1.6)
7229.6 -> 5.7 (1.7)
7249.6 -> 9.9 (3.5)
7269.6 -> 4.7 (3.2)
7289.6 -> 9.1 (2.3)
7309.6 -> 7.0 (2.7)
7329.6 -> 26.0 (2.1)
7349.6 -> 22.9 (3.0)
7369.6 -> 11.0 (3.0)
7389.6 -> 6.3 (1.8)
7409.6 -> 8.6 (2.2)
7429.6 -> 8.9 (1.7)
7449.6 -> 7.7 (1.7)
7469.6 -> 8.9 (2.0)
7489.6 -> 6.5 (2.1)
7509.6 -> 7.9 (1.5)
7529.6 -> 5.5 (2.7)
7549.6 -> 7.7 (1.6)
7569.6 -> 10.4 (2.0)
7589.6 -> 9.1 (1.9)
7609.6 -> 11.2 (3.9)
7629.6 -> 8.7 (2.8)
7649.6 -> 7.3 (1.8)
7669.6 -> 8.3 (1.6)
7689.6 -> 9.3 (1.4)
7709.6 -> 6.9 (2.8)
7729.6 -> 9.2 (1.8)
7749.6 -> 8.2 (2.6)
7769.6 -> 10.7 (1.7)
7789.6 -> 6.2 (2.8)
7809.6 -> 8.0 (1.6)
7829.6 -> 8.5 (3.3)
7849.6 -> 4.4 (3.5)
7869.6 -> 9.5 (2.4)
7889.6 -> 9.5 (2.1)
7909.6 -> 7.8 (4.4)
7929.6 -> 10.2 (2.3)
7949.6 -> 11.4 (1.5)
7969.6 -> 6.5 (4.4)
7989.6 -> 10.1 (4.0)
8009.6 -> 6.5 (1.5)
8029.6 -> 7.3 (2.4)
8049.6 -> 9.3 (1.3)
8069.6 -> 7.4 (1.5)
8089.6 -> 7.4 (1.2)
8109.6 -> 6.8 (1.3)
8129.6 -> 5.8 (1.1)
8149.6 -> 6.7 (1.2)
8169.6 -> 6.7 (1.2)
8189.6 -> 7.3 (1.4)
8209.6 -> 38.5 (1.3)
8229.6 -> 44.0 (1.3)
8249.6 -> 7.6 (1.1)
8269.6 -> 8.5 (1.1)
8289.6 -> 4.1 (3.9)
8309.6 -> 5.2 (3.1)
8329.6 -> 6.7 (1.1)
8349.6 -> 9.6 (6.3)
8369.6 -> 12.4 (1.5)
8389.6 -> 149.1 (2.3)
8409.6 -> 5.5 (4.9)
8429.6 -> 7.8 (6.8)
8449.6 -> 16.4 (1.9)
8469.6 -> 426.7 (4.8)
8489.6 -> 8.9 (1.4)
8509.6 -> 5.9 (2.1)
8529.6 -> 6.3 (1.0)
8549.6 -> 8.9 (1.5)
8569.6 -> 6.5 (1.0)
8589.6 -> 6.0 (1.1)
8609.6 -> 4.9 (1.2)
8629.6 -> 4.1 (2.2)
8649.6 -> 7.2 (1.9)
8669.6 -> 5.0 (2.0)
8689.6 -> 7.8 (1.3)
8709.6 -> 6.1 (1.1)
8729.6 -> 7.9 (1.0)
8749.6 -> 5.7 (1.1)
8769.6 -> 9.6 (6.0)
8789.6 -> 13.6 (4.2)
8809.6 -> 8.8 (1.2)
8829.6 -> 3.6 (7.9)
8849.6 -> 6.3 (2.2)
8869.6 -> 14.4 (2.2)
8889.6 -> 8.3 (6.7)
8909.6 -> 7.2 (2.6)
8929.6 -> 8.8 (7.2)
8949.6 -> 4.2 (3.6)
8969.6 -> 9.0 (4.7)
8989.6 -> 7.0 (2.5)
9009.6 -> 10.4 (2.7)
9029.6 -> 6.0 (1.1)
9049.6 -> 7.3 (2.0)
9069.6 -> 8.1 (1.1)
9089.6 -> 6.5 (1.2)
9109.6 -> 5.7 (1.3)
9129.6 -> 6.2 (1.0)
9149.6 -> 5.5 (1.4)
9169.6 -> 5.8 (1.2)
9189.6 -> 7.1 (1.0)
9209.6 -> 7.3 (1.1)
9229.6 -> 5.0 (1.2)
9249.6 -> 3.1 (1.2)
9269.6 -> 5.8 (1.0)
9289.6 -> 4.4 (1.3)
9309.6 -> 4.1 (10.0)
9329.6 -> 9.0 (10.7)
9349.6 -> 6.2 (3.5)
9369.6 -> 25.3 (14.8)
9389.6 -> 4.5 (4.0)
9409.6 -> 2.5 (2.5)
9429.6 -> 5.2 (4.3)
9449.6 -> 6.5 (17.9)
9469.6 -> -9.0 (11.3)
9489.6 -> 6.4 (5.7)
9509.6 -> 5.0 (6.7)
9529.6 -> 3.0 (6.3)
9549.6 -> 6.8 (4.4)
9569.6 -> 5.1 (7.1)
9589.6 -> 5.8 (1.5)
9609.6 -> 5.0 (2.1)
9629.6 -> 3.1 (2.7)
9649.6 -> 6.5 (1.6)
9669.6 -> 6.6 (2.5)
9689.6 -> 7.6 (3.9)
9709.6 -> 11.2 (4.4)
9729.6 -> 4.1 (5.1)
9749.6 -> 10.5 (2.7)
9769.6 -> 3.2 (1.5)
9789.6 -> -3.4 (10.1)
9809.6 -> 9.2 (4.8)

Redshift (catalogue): 0.690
